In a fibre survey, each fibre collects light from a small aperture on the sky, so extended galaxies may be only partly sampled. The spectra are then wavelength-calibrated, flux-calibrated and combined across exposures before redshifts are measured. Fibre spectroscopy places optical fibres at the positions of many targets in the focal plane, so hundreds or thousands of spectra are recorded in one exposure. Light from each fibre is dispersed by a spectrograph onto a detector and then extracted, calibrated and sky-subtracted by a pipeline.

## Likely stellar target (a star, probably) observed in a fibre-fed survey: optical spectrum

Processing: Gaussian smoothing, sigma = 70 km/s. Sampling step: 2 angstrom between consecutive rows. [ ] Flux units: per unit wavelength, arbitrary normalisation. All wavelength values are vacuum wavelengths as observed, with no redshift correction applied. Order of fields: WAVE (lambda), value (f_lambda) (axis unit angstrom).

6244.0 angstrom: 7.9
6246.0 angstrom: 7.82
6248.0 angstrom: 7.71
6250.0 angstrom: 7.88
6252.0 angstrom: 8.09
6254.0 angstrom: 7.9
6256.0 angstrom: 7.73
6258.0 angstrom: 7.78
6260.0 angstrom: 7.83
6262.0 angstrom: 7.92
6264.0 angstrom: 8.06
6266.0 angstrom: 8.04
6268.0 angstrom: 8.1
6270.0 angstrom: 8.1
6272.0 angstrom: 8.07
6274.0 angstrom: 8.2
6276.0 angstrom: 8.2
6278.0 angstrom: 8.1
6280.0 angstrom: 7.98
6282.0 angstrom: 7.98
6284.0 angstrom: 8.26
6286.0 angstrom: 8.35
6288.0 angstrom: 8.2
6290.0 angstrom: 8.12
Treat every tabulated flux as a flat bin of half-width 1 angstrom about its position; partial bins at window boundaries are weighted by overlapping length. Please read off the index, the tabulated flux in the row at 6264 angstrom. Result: 8.06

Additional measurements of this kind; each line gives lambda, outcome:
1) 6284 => 8.26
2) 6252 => 8.09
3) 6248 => 7.71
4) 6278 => 8.1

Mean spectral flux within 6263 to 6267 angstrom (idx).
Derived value 8.05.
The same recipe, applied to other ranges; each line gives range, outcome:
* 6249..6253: 7.98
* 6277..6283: 8.02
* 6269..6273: 8.09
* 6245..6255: 7.88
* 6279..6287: 8.14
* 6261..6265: 7.99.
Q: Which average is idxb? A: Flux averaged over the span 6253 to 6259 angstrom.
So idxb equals 7.8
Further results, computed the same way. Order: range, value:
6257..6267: 7.93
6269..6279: 8.13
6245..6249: 7.77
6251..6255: 8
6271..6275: 8.13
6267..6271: 8.1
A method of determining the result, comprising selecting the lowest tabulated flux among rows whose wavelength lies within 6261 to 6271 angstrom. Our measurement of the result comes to 7.92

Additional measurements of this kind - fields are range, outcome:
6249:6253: 7.88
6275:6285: 7.98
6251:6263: 7.73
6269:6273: 8.07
